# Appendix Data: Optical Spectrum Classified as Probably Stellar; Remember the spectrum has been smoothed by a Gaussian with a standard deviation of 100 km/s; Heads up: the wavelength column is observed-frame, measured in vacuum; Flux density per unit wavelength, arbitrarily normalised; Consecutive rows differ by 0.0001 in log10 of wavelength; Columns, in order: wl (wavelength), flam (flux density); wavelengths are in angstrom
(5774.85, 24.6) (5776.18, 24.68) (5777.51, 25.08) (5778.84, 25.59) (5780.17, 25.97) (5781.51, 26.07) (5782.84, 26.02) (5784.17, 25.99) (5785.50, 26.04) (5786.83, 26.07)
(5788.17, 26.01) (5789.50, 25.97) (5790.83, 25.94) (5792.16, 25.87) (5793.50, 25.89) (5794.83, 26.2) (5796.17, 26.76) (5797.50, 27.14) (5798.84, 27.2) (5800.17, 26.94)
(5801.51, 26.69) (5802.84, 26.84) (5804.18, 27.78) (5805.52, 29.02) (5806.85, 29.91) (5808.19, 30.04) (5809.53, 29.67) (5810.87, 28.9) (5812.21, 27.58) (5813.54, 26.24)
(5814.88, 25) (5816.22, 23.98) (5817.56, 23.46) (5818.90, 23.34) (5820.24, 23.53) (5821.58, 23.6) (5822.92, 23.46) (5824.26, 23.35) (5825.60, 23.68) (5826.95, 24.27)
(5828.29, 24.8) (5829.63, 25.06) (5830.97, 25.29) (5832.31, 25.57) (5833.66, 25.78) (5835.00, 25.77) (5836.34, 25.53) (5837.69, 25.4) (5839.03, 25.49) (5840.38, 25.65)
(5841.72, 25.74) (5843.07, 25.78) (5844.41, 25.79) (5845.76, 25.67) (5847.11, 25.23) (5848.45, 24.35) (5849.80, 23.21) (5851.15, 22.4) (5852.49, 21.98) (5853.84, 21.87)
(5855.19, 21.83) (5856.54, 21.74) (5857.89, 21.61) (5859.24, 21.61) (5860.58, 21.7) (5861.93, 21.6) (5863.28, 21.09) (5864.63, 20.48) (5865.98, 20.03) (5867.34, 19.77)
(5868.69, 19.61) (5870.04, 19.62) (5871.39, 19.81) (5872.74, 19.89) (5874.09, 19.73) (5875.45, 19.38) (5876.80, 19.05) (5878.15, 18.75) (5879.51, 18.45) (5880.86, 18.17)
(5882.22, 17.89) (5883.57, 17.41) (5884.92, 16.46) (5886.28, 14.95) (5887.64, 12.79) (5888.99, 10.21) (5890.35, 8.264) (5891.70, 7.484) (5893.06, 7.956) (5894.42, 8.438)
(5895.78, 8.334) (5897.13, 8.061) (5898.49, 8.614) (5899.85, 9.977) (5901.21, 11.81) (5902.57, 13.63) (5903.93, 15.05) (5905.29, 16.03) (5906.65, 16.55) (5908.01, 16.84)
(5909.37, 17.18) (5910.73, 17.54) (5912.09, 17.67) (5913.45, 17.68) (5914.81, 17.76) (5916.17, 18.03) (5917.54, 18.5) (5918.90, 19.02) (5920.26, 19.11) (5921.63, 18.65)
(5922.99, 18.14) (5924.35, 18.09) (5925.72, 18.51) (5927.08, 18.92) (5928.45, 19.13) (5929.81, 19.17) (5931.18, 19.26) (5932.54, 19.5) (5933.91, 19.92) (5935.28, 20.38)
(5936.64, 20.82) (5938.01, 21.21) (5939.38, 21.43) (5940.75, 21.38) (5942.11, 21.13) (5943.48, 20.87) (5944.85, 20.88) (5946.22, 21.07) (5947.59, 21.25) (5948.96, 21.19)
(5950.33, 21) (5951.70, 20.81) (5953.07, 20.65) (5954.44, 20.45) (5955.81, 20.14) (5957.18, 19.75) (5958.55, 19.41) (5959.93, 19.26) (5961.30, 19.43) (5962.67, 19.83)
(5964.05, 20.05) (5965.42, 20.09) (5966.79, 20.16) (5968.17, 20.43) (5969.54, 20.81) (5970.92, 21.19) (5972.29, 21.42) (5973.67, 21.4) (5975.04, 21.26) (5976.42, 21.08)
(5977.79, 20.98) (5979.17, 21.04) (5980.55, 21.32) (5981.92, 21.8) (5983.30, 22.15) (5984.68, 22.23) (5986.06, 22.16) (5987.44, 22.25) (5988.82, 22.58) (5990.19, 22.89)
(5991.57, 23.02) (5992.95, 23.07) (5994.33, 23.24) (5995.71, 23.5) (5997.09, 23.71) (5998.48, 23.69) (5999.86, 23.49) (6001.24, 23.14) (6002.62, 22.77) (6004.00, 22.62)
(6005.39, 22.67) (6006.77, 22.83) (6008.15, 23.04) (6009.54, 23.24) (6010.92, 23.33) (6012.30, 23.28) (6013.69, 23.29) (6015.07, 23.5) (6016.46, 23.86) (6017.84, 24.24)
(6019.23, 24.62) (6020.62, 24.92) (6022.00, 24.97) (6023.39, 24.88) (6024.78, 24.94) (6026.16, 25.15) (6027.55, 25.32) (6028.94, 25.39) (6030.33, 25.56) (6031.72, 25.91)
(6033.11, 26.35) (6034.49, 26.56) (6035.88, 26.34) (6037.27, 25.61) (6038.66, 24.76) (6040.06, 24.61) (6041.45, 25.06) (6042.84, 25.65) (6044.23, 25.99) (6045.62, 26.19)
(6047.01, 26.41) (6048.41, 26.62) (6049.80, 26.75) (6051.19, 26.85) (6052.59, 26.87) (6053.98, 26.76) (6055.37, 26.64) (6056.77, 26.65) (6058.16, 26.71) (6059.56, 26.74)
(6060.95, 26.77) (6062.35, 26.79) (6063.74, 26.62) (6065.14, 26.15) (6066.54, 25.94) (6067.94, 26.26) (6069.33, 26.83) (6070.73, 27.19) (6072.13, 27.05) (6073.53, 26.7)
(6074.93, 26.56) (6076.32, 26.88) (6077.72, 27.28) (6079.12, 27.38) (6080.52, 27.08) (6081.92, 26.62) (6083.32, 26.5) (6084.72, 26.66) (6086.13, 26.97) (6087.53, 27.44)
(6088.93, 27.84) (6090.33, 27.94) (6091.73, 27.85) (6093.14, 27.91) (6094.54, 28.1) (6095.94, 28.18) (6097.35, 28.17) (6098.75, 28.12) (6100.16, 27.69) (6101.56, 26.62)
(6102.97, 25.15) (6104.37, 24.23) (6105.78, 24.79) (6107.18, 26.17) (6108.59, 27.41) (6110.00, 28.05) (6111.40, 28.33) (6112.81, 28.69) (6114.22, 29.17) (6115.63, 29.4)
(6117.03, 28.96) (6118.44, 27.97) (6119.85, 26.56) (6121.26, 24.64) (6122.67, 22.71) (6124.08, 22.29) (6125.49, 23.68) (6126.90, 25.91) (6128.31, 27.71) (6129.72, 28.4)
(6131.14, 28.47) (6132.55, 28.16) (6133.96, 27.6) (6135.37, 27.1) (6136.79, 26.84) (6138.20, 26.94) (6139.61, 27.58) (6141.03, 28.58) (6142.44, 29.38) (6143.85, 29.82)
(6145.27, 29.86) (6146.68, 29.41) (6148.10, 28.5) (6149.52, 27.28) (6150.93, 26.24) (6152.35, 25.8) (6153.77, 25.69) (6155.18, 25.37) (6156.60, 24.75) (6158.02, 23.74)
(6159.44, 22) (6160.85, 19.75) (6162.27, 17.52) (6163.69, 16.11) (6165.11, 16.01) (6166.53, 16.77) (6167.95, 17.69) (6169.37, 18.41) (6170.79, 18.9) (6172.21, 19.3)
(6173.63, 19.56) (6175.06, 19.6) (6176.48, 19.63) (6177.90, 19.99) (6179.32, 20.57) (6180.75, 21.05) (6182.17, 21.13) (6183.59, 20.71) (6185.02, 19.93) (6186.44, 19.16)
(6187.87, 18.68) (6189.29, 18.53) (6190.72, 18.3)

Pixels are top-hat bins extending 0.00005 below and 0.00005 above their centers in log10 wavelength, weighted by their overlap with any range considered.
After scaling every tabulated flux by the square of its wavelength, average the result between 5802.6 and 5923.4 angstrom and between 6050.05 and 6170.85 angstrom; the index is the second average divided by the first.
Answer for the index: 1.39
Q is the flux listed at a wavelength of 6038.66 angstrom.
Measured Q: 24.76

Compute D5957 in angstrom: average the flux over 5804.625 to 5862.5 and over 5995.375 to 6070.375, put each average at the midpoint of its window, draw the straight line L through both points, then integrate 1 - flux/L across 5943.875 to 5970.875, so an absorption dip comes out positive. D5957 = 5.01 angstrom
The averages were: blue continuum 24.8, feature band 20.4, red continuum 25.2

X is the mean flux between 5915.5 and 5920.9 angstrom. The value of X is 18.7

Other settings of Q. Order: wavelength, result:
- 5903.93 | 15.05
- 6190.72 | 18.3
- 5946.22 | 21.07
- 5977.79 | 20.98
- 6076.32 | 26.88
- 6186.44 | 19.16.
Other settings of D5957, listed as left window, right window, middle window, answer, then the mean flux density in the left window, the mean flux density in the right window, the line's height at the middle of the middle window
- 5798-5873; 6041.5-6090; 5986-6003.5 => 2.0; 24.3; 26.7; 26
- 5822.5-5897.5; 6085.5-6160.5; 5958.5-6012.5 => 3.6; 20.3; 27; 23.5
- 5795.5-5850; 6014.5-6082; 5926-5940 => 3.2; 25.8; 26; 25.9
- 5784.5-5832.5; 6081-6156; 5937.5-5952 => 3.0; 26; 27.2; 26.5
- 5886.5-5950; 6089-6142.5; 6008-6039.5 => -3.6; 16.6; 27.1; 22.2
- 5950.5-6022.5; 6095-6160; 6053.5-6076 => -1.7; 22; 26.9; 24.8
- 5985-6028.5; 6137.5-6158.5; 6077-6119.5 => -2.3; 23.6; 27.3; 26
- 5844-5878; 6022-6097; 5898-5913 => 5.2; 21.5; 26.5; 22.6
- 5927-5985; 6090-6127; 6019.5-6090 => -4.7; 20.6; 26.8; 24.6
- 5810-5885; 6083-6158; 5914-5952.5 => 6.9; 22.8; 27.1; 24.1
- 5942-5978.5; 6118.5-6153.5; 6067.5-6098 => -2.6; 20.6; 27.1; 25.1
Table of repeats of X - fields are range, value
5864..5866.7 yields 20.2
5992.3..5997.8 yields 23.3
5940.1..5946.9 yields 21.1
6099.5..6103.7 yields 26.5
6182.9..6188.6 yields 19.6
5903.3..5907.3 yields 15.9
